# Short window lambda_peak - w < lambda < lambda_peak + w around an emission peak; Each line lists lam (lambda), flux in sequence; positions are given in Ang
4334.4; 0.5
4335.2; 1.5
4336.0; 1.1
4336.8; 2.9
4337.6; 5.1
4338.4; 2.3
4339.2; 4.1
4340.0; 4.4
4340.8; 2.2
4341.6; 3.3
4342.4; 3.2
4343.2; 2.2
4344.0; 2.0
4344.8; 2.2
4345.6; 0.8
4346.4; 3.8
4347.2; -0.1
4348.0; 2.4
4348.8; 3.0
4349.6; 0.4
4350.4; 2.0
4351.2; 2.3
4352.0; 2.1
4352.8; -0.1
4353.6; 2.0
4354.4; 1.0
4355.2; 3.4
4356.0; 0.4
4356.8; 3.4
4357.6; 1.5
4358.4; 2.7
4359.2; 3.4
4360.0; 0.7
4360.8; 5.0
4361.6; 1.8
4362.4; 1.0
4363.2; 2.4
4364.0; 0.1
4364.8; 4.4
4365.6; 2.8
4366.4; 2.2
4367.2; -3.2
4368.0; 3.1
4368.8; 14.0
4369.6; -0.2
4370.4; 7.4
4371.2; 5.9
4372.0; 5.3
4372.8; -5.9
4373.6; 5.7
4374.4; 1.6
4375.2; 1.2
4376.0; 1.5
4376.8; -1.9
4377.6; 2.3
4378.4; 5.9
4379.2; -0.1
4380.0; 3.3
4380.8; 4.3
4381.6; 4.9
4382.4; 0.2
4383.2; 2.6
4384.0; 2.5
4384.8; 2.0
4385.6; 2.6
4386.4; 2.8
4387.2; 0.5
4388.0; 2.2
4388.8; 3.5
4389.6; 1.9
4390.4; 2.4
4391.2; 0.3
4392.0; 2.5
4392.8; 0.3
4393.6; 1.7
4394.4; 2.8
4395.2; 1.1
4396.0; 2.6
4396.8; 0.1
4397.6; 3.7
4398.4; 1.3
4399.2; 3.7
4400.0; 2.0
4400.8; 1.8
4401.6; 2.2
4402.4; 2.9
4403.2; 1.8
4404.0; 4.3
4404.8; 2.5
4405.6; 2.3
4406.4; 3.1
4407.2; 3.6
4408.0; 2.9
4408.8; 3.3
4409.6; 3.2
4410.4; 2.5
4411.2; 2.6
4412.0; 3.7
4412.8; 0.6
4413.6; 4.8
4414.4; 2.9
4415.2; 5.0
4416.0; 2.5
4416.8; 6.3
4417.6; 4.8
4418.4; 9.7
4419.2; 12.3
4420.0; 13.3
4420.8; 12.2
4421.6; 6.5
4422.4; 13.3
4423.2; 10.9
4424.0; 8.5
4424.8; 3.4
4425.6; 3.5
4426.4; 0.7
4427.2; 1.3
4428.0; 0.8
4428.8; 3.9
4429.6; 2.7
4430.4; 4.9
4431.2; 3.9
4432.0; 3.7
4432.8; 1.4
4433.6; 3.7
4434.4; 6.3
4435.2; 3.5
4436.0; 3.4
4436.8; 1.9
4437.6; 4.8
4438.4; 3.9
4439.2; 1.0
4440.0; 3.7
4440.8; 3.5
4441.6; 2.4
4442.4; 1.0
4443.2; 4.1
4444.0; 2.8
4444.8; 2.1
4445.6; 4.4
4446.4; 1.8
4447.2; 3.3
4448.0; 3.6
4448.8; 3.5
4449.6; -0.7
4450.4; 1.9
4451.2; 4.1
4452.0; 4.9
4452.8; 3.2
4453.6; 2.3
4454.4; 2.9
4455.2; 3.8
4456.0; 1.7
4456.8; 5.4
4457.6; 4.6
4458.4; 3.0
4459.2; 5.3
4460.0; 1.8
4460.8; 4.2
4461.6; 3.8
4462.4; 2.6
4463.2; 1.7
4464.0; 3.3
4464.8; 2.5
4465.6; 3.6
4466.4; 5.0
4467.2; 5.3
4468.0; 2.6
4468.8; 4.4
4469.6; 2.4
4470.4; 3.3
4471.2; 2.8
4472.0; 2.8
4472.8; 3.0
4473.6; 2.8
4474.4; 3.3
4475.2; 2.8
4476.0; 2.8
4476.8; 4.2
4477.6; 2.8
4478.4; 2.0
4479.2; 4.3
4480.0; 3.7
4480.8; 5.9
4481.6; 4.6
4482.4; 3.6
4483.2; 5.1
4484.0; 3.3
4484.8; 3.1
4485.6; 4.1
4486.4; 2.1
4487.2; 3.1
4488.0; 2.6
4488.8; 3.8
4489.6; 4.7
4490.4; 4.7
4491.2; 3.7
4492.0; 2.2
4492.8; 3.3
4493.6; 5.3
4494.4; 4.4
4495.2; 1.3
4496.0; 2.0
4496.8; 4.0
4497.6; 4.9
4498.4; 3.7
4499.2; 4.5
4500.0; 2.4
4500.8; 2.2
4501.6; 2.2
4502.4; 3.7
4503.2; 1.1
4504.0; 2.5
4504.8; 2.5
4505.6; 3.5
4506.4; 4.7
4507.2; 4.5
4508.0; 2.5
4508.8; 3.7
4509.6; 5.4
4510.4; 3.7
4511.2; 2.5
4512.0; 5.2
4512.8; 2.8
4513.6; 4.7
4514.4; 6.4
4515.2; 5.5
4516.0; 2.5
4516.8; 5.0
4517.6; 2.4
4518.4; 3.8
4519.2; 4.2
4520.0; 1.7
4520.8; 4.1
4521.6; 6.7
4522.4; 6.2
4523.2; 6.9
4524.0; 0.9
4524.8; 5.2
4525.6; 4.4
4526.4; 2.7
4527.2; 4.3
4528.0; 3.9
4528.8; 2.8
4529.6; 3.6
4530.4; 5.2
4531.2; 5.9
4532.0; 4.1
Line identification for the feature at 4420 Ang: [O II] 3727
